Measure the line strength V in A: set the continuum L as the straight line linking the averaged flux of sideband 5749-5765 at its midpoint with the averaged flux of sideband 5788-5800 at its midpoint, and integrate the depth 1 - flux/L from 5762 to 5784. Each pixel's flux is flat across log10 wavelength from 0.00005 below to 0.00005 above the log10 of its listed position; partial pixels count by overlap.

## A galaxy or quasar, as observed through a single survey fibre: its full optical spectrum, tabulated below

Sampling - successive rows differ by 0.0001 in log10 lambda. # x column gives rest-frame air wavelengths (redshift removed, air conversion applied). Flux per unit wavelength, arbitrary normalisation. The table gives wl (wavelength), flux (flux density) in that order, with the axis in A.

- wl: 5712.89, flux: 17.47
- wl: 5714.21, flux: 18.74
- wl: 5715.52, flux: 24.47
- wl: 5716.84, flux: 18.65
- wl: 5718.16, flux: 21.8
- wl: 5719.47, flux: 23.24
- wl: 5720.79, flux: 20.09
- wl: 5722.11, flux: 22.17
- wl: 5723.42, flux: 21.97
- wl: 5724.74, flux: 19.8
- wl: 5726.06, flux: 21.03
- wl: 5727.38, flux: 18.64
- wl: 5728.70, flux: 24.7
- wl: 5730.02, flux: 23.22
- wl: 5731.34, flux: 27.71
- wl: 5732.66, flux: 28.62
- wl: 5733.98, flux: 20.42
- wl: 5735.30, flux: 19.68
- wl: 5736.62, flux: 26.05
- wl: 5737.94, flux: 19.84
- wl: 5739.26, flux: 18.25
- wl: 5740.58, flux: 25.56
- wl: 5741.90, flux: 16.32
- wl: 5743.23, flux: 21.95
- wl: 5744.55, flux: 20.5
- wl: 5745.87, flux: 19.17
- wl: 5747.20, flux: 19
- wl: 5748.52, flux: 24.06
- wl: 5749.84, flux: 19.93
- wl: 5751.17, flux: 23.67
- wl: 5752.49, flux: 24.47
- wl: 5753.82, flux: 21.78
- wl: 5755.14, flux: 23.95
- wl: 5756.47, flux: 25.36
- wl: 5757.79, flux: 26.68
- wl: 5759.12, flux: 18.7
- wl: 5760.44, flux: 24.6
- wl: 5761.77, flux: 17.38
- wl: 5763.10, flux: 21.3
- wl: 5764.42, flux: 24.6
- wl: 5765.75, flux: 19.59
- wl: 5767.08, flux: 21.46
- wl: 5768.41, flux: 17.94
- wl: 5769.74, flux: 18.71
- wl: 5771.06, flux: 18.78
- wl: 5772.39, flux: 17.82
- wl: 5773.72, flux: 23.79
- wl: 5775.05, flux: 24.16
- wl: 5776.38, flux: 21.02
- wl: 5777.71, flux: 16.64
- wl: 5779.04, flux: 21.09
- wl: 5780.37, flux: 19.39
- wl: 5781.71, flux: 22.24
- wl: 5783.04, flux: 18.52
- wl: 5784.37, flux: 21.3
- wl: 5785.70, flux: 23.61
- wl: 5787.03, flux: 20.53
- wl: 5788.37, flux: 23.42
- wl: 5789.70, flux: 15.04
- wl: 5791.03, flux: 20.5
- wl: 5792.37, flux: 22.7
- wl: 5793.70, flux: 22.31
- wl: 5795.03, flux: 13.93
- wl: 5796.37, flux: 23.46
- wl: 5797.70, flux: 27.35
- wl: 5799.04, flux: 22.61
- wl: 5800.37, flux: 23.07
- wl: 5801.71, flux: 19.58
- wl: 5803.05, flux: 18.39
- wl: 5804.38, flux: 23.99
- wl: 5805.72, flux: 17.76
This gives 1.69 A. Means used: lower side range 22.7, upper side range 21.3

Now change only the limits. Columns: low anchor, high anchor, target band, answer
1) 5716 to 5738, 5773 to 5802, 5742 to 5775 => 0.5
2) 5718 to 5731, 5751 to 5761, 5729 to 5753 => 0.6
